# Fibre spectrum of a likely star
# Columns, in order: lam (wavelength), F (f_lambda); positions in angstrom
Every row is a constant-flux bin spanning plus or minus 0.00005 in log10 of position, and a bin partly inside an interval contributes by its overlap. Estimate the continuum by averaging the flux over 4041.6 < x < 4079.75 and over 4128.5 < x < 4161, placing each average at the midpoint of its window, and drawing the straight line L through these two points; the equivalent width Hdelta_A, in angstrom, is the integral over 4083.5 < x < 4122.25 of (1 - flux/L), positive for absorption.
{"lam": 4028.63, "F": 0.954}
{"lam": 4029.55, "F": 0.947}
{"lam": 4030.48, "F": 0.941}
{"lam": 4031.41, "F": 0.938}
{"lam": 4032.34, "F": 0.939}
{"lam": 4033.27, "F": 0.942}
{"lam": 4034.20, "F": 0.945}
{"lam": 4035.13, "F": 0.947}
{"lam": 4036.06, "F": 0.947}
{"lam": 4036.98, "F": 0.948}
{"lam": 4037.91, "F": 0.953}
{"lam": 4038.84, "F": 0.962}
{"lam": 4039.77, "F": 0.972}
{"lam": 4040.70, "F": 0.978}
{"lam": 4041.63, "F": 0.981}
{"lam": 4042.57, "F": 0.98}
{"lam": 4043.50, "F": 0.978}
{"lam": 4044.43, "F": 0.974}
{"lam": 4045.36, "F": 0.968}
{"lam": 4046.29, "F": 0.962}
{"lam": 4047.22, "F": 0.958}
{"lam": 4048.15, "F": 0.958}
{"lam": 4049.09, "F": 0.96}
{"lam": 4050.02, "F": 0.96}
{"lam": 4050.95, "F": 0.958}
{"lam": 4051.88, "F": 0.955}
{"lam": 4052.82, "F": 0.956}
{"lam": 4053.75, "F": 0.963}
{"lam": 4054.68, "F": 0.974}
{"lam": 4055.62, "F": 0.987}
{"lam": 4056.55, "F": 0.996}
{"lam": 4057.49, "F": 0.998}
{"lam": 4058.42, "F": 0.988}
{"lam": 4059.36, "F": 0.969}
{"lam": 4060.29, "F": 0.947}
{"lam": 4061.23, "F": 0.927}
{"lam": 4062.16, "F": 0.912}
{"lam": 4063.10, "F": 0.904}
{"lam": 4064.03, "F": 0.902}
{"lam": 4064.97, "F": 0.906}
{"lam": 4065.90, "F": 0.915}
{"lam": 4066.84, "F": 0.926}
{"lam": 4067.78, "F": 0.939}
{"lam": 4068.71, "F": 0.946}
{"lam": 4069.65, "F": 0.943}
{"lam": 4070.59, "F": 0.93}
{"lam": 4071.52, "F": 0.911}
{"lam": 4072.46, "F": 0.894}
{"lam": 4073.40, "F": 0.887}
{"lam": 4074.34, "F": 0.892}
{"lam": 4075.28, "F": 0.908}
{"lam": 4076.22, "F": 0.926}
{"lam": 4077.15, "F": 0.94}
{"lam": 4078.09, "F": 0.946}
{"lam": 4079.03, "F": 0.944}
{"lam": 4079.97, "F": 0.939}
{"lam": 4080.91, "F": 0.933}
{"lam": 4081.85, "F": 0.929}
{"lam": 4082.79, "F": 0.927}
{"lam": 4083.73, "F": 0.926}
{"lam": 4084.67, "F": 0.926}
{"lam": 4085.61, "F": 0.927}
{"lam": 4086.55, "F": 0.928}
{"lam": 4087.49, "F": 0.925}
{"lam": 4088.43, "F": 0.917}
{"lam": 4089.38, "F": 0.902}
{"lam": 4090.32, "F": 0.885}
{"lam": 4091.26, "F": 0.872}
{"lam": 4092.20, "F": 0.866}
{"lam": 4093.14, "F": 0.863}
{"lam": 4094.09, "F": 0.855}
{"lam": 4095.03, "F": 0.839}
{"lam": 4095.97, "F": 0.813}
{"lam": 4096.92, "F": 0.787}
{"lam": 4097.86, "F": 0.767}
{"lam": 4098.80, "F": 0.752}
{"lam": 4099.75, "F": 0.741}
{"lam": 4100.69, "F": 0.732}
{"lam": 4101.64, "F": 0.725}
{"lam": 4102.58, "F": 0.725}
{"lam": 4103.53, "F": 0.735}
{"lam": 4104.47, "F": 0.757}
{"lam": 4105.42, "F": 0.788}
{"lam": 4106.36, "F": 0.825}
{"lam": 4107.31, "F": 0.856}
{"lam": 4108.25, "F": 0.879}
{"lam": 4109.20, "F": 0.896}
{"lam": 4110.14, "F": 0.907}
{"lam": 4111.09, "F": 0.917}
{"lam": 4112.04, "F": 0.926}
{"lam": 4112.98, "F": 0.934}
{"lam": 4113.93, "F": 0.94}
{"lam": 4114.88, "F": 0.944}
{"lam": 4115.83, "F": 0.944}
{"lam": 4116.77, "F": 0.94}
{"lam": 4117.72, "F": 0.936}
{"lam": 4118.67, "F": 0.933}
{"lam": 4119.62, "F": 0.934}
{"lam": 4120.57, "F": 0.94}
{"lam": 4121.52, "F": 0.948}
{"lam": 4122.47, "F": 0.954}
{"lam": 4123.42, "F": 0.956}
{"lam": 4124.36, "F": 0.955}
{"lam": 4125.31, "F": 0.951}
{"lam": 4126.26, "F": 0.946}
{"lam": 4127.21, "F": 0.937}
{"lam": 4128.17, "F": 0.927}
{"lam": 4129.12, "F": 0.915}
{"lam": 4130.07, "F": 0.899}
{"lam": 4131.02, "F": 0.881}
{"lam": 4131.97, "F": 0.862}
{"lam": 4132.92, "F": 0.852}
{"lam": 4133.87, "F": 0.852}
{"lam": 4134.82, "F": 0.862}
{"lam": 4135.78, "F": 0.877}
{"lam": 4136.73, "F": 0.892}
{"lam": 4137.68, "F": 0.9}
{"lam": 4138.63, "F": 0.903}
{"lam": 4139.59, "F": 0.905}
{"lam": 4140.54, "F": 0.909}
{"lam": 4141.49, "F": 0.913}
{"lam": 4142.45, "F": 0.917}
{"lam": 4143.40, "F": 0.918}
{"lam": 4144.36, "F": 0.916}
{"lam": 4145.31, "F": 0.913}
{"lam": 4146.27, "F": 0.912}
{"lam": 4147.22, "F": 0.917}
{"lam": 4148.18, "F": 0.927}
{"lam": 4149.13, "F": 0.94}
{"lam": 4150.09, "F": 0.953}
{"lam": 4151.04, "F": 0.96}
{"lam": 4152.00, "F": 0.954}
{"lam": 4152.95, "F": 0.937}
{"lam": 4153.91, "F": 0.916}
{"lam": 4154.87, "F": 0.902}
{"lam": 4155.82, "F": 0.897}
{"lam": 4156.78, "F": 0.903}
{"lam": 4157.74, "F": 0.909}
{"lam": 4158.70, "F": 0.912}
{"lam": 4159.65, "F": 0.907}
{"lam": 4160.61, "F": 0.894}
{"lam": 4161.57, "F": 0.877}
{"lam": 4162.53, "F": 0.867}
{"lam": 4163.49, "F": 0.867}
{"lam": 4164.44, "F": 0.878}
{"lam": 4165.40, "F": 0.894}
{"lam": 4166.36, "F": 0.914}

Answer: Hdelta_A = 2.4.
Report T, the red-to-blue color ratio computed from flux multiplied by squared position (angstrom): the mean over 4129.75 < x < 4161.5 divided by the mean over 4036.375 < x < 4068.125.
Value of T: 0.99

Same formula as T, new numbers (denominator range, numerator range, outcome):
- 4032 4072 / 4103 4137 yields 0.98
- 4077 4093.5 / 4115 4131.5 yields 1.04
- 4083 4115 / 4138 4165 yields 1.10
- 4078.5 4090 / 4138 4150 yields 1.02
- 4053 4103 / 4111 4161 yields 1.05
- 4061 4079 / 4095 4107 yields 0.85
